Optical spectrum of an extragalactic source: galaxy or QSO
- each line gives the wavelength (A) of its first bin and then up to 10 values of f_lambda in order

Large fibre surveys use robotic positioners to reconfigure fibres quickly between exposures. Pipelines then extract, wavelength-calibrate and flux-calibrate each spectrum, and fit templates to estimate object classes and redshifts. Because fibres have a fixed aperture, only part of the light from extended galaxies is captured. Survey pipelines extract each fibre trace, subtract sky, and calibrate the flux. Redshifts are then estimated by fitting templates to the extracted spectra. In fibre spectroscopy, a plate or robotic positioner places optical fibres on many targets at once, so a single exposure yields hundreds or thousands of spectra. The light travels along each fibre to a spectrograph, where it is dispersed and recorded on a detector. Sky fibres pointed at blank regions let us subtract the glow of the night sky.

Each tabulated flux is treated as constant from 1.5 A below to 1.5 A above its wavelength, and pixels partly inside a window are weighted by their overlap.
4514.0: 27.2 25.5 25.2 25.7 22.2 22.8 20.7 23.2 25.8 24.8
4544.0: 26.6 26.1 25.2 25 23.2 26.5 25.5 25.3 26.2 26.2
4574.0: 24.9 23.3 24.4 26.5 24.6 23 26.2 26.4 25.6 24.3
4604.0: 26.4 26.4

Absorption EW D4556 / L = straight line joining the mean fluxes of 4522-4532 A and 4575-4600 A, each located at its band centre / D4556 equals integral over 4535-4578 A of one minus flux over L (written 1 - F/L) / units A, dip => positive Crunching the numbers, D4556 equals -2.3 A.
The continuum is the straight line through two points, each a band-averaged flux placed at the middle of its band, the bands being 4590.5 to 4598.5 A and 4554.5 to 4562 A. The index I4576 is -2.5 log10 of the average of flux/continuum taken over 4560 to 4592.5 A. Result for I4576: 0.02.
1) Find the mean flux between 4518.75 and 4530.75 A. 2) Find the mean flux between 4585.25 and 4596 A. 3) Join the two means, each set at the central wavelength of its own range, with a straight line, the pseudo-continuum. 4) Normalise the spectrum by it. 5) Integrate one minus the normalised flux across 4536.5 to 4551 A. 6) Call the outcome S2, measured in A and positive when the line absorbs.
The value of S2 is -0.9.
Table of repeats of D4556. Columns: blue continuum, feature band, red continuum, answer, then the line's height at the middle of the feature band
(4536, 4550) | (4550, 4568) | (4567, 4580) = 0.1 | 25.3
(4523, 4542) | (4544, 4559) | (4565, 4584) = -0.6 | 24.2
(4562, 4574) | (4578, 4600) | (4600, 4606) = 0.4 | 25.6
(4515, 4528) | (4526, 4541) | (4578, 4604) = 0.9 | 24.8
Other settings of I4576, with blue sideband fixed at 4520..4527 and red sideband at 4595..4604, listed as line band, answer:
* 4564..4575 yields -0.03 mag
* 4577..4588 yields 0.02 mag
